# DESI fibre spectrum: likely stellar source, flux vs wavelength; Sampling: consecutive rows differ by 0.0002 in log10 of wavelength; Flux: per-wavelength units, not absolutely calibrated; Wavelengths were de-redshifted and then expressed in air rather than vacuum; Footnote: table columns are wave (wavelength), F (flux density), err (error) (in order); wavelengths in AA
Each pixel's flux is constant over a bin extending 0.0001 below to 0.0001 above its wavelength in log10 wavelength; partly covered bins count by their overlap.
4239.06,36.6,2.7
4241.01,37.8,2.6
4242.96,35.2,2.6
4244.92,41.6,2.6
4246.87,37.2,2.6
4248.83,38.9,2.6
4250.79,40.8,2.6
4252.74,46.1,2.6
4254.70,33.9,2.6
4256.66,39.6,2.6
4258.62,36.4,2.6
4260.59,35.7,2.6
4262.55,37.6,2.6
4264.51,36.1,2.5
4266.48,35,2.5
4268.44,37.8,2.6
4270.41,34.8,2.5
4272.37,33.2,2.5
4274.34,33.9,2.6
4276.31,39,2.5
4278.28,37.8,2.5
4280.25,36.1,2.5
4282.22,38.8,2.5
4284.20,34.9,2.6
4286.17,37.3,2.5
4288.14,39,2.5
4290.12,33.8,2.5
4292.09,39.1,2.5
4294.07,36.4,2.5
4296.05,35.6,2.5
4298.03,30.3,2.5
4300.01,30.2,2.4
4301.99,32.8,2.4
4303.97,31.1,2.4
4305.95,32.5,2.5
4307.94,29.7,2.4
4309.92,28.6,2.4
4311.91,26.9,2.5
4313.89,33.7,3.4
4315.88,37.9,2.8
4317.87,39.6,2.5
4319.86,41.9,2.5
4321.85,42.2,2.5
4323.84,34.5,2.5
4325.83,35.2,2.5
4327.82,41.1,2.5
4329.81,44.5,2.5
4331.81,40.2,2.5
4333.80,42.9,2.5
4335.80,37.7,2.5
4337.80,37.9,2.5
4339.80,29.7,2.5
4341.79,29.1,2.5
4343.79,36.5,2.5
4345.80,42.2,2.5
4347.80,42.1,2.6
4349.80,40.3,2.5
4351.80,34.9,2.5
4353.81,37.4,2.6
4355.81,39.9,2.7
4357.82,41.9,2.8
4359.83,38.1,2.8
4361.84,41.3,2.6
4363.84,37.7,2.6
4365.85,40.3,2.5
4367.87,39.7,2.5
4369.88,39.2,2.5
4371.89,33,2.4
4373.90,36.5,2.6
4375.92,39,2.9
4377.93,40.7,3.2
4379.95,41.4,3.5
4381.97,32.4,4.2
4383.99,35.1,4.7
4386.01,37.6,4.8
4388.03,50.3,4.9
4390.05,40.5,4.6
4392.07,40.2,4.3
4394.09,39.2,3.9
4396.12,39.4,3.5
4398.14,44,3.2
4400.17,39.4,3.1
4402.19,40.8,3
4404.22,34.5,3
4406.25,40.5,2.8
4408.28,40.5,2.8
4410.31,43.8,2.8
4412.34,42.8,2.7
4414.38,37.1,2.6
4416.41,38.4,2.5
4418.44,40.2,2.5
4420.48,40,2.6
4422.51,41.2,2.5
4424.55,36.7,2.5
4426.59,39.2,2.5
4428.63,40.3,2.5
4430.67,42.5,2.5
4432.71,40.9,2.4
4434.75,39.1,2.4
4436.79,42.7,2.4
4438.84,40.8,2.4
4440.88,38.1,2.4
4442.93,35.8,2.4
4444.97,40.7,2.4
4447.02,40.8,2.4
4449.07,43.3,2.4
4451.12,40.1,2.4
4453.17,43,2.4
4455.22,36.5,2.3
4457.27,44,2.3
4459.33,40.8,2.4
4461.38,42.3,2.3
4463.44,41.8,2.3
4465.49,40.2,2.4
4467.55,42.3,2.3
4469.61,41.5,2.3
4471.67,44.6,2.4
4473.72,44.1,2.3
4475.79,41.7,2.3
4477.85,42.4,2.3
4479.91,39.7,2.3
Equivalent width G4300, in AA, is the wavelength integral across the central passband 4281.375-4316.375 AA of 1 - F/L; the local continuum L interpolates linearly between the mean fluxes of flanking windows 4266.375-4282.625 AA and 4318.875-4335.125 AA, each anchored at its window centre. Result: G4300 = 4.0 AA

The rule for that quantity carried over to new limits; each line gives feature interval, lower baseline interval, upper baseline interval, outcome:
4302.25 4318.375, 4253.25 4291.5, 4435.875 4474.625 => 2.23 AA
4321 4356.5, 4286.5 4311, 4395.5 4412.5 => -2.11 AA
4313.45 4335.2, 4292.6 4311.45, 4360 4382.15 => -3.50 AA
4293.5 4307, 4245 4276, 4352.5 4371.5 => 1.94 AA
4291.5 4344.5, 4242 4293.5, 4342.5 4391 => 3.78 AA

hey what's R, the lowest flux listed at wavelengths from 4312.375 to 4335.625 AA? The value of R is 33.7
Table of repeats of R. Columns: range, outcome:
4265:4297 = 33.2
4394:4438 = 34.5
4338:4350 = 29.1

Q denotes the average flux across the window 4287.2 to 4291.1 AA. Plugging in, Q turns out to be 36.3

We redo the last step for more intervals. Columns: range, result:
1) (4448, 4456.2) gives 40.7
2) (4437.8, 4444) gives 38.3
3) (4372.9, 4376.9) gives 37.7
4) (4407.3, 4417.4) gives 40.5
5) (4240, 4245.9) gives 38.2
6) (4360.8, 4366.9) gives 39.7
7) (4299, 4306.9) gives 31.7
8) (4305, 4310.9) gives 30.2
